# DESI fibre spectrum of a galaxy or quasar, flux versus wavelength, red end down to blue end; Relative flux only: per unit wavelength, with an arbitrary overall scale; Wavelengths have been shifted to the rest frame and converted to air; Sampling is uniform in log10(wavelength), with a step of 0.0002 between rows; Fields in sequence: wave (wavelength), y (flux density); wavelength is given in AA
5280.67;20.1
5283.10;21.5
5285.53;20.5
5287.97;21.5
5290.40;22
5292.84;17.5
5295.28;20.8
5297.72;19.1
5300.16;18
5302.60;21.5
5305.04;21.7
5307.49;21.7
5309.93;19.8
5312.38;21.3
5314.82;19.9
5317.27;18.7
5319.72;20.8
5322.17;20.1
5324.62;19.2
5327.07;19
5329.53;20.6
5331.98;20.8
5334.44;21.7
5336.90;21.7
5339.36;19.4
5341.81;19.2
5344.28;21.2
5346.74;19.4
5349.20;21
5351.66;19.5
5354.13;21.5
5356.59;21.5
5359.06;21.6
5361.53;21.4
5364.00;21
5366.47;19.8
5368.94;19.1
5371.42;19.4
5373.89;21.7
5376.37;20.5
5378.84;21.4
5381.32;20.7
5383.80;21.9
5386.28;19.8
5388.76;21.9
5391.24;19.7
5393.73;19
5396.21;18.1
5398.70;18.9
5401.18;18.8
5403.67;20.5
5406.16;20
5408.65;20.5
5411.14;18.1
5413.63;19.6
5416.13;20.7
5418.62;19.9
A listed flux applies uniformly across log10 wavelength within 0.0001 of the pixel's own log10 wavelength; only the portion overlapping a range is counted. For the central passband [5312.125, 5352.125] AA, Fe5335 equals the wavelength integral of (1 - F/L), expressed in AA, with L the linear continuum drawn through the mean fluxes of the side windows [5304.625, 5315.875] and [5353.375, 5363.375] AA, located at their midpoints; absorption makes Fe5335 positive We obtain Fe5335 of 1.8 AA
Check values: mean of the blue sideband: 20.8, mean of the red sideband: 21.5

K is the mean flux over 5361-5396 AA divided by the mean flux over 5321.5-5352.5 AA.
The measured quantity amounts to 1.01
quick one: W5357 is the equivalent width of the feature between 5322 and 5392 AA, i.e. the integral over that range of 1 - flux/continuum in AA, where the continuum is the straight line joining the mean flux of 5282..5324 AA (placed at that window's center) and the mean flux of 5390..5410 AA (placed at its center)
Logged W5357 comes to -2.5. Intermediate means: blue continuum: 20.4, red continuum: 19.4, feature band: 20.6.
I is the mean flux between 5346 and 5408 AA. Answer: 20.3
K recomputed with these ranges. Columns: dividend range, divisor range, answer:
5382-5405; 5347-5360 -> 0.95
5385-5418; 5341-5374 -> 0.96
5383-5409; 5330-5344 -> 0.96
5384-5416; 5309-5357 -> 0.97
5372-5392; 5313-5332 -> 1.05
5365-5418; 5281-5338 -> 0.98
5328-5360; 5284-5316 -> 1.01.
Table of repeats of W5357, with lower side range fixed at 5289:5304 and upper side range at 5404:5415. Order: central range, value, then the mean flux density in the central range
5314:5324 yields 0.0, 19.8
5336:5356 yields -0.6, 20.4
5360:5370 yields -0.3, 20.4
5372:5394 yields -1.2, 20.8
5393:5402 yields 0.4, 18.7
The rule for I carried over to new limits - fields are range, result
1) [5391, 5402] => 18.8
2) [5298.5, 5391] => 20.5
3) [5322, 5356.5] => 20.4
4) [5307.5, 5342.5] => 20.2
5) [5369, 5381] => 20.6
